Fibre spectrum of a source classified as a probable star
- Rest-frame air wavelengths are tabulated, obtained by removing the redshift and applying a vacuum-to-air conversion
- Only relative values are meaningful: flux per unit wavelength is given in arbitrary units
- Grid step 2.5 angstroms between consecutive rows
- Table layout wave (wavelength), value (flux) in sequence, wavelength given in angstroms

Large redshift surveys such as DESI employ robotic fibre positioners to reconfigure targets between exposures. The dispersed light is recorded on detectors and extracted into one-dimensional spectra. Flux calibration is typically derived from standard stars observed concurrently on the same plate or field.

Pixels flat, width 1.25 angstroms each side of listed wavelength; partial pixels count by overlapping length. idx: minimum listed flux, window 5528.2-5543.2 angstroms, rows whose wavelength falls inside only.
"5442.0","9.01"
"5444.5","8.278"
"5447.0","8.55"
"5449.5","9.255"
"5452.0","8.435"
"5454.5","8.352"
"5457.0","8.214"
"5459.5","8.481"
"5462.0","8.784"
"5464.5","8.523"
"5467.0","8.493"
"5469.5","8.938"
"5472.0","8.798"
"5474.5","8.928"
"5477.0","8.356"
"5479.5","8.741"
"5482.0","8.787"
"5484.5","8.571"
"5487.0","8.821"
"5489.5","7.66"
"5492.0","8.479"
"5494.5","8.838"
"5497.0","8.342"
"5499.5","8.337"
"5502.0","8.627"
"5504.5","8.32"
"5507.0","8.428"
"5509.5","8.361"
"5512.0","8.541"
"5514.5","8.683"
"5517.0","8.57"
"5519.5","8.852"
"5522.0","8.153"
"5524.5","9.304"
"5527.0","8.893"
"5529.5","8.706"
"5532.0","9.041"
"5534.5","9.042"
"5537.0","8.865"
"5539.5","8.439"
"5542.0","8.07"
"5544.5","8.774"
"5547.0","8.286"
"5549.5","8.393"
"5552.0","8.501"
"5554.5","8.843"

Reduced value 8.07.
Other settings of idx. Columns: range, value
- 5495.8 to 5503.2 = 8.337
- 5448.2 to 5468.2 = 8.214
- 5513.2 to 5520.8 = 8.57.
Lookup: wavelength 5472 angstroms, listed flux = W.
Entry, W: 8.798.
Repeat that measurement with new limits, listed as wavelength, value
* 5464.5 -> 8.523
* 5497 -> 8.342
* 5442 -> 9.01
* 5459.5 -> 8.481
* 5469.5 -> 8.938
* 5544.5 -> 8.774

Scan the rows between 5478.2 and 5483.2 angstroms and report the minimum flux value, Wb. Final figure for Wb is 8.741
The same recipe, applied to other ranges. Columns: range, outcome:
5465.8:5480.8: 8.356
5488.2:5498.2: 7.66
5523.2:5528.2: 8.893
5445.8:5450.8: 8.55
